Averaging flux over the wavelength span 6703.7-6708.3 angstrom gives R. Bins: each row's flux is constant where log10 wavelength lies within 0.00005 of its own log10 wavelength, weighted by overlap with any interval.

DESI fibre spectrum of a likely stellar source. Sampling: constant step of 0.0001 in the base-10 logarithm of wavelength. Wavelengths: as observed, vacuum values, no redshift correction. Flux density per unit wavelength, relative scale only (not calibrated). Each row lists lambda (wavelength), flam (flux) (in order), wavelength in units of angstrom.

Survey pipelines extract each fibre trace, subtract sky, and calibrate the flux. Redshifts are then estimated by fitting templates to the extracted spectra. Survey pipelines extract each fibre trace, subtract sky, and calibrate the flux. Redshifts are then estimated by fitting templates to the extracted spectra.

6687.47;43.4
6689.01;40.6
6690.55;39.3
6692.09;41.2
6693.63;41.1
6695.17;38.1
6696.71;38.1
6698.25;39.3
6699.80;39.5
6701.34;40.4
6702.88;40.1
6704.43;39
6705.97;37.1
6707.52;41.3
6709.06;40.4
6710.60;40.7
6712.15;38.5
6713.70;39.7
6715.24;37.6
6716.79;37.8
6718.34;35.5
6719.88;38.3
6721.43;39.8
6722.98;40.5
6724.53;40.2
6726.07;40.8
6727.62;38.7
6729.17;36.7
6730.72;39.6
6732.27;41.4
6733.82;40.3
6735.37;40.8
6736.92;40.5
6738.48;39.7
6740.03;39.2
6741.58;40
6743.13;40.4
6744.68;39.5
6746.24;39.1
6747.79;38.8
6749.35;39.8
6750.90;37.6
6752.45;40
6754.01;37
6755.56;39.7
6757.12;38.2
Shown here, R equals 39.2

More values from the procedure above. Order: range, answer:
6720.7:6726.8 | 40.4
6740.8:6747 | 39.8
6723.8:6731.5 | 39.2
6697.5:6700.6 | 39.4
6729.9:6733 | 40.4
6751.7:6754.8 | 38.5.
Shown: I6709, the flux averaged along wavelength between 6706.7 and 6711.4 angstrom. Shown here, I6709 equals 40.7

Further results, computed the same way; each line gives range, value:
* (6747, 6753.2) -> 39.1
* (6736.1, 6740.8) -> 39.8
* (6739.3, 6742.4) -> 39.7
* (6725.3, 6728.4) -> 39.8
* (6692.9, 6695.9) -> 39.6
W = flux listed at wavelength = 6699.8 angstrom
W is 39.5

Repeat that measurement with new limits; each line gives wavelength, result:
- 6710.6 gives 40.7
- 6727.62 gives 38.7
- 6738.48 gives 39.7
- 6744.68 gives 39.5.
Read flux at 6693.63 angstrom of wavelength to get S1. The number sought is 41.1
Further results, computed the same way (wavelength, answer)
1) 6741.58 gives 40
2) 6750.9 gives 37.6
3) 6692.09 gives 41.2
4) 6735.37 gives 40.8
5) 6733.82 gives 40.3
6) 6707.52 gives 41.3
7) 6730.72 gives 39.6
